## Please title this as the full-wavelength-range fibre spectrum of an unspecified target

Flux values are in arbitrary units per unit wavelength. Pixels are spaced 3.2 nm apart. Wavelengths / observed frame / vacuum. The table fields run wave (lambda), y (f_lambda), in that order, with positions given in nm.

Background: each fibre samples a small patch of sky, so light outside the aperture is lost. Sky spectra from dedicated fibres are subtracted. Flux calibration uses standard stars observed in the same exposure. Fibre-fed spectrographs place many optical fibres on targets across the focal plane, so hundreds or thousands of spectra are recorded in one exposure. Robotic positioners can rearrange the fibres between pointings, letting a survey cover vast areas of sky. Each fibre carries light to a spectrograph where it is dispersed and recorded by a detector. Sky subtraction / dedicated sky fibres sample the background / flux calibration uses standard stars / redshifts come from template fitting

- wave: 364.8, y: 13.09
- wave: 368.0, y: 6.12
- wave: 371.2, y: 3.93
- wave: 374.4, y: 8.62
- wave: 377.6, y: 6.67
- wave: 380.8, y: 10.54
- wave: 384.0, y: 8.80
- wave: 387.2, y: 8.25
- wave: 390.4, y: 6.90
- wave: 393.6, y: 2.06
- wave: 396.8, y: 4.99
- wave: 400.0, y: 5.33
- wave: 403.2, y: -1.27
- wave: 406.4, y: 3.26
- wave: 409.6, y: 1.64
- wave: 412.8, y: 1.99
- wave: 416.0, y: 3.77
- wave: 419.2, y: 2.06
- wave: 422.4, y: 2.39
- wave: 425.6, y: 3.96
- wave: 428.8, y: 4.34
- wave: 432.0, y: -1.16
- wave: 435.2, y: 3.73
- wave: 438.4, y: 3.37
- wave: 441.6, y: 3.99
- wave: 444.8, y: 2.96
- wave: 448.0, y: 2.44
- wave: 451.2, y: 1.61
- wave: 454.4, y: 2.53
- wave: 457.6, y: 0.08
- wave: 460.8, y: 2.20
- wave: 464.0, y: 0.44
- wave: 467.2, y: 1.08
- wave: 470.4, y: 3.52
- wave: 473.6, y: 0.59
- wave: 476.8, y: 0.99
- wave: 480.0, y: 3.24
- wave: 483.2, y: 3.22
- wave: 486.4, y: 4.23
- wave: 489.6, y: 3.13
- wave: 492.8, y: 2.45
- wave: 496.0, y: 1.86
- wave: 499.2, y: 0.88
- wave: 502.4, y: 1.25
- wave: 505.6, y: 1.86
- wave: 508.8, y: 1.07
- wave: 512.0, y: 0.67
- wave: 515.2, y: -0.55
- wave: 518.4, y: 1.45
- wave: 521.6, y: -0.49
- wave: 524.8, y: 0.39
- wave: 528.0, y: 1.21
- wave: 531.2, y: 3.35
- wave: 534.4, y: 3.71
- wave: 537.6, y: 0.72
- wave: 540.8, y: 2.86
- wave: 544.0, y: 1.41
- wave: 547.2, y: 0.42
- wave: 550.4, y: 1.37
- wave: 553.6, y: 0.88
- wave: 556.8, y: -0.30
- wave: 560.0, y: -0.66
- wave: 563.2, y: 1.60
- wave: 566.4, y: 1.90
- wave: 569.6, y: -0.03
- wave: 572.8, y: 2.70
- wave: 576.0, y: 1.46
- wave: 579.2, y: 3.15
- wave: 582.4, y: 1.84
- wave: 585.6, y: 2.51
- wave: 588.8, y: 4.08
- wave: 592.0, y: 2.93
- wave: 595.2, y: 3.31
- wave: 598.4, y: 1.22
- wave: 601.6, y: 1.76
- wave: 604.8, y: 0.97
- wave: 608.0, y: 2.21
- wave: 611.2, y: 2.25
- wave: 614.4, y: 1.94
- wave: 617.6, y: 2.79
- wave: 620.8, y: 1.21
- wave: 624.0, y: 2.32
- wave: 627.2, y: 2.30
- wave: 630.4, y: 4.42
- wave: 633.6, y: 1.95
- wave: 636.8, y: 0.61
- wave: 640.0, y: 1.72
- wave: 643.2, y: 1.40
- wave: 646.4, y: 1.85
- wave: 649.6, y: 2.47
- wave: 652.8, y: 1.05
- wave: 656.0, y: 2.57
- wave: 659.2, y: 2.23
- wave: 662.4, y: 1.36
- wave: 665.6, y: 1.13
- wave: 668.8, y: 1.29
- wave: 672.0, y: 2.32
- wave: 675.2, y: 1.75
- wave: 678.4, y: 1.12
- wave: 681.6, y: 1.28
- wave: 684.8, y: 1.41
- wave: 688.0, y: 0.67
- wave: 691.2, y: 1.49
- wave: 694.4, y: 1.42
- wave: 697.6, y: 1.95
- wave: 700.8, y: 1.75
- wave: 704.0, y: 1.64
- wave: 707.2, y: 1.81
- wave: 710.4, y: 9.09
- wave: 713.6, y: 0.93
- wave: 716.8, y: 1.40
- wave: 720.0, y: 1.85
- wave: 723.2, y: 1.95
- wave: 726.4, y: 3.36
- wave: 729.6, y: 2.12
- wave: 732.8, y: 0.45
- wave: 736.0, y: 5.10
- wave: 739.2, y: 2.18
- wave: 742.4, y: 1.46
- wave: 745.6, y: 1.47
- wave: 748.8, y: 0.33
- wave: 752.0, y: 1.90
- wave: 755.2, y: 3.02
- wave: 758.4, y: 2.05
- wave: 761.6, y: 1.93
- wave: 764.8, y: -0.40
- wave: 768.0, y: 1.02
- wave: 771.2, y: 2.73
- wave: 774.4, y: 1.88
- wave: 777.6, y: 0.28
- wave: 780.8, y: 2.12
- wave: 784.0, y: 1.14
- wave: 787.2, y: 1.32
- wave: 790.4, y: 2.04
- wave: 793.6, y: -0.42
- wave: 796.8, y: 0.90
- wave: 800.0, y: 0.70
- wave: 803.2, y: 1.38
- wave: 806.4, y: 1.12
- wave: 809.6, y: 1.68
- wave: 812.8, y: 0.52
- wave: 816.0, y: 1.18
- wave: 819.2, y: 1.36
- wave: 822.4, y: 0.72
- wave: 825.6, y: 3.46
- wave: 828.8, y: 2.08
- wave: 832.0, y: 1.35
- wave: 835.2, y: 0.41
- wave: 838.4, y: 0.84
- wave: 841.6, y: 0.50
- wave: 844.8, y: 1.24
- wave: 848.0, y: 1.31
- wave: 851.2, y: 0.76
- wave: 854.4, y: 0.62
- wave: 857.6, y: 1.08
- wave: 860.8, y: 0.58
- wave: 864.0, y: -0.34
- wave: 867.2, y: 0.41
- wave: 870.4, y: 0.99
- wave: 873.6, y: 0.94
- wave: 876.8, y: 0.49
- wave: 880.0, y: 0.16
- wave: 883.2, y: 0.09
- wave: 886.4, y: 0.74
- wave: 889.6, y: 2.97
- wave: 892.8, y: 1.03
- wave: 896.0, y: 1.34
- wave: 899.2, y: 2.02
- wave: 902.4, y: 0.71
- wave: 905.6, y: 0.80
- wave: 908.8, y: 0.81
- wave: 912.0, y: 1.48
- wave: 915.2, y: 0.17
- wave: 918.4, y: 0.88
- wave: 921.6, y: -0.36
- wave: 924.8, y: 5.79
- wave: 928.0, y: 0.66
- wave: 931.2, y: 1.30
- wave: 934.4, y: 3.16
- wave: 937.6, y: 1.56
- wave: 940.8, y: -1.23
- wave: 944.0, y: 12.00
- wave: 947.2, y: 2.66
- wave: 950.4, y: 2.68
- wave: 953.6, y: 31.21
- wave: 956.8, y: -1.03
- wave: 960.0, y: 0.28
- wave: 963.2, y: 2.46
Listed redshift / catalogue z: 0.90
